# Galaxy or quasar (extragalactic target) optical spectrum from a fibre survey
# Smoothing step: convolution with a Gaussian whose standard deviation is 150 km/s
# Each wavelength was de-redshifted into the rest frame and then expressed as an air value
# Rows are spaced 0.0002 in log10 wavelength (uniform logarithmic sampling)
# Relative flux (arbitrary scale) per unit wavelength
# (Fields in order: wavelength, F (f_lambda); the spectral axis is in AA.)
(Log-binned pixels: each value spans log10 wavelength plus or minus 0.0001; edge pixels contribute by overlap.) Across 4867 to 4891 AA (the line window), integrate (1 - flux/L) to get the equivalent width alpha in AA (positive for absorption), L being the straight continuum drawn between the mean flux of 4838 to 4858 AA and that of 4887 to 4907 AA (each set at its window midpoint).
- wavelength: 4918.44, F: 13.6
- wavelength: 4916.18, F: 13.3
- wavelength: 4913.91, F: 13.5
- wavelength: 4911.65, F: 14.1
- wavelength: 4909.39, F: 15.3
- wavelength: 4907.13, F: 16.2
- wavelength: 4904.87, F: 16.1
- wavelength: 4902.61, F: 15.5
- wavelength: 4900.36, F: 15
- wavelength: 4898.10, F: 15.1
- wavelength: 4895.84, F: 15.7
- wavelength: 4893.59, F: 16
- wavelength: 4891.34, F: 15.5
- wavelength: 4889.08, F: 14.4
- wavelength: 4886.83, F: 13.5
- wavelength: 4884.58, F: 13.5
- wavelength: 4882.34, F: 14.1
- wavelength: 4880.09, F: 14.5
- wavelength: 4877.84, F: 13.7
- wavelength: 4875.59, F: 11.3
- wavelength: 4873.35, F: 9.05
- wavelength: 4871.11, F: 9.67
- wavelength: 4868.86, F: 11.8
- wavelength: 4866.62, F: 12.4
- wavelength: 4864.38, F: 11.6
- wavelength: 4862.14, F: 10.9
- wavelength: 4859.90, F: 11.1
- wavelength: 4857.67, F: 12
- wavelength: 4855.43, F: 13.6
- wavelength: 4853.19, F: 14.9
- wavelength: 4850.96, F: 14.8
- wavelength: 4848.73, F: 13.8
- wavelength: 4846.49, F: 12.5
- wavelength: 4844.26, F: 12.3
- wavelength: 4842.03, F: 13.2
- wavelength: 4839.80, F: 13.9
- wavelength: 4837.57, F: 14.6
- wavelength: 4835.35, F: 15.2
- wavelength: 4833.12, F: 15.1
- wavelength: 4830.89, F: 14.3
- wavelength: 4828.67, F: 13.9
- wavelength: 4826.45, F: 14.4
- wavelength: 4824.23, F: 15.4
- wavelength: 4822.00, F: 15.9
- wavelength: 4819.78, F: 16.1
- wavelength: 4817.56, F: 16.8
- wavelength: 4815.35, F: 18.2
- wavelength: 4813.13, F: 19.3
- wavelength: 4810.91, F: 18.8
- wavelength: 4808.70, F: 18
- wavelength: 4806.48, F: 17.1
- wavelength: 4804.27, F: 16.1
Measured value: 3.4 AA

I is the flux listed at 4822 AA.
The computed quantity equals 15.9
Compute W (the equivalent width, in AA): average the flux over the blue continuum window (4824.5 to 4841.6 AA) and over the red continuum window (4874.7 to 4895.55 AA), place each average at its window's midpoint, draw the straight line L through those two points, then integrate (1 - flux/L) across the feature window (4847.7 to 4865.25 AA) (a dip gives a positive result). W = 1.8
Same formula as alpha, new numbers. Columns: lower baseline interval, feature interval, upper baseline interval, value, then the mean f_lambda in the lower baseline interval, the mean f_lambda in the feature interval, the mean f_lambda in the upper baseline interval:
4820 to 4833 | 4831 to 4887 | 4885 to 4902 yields 7.5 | 14.9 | 12.9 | 15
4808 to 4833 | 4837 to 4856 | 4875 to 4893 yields 2.1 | 16.4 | 13.7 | 13.9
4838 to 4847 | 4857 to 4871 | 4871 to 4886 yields 1.4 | 13.1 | 11.5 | 12.5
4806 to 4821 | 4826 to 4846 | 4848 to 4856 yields 2.2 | 17.8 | 14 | 14.4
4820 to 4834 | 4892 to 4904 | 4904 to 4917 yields -0.6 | 14.9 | 15.5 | 14.8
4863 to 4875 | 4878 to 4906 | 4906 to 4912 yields -3.0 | 10.9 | 14.9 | 15.3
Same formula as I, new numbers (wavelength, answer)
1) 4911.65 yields 14.1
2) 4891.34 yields 15.5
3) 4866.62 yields 12.4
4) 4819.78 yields 16.1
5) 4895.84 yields 15.7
